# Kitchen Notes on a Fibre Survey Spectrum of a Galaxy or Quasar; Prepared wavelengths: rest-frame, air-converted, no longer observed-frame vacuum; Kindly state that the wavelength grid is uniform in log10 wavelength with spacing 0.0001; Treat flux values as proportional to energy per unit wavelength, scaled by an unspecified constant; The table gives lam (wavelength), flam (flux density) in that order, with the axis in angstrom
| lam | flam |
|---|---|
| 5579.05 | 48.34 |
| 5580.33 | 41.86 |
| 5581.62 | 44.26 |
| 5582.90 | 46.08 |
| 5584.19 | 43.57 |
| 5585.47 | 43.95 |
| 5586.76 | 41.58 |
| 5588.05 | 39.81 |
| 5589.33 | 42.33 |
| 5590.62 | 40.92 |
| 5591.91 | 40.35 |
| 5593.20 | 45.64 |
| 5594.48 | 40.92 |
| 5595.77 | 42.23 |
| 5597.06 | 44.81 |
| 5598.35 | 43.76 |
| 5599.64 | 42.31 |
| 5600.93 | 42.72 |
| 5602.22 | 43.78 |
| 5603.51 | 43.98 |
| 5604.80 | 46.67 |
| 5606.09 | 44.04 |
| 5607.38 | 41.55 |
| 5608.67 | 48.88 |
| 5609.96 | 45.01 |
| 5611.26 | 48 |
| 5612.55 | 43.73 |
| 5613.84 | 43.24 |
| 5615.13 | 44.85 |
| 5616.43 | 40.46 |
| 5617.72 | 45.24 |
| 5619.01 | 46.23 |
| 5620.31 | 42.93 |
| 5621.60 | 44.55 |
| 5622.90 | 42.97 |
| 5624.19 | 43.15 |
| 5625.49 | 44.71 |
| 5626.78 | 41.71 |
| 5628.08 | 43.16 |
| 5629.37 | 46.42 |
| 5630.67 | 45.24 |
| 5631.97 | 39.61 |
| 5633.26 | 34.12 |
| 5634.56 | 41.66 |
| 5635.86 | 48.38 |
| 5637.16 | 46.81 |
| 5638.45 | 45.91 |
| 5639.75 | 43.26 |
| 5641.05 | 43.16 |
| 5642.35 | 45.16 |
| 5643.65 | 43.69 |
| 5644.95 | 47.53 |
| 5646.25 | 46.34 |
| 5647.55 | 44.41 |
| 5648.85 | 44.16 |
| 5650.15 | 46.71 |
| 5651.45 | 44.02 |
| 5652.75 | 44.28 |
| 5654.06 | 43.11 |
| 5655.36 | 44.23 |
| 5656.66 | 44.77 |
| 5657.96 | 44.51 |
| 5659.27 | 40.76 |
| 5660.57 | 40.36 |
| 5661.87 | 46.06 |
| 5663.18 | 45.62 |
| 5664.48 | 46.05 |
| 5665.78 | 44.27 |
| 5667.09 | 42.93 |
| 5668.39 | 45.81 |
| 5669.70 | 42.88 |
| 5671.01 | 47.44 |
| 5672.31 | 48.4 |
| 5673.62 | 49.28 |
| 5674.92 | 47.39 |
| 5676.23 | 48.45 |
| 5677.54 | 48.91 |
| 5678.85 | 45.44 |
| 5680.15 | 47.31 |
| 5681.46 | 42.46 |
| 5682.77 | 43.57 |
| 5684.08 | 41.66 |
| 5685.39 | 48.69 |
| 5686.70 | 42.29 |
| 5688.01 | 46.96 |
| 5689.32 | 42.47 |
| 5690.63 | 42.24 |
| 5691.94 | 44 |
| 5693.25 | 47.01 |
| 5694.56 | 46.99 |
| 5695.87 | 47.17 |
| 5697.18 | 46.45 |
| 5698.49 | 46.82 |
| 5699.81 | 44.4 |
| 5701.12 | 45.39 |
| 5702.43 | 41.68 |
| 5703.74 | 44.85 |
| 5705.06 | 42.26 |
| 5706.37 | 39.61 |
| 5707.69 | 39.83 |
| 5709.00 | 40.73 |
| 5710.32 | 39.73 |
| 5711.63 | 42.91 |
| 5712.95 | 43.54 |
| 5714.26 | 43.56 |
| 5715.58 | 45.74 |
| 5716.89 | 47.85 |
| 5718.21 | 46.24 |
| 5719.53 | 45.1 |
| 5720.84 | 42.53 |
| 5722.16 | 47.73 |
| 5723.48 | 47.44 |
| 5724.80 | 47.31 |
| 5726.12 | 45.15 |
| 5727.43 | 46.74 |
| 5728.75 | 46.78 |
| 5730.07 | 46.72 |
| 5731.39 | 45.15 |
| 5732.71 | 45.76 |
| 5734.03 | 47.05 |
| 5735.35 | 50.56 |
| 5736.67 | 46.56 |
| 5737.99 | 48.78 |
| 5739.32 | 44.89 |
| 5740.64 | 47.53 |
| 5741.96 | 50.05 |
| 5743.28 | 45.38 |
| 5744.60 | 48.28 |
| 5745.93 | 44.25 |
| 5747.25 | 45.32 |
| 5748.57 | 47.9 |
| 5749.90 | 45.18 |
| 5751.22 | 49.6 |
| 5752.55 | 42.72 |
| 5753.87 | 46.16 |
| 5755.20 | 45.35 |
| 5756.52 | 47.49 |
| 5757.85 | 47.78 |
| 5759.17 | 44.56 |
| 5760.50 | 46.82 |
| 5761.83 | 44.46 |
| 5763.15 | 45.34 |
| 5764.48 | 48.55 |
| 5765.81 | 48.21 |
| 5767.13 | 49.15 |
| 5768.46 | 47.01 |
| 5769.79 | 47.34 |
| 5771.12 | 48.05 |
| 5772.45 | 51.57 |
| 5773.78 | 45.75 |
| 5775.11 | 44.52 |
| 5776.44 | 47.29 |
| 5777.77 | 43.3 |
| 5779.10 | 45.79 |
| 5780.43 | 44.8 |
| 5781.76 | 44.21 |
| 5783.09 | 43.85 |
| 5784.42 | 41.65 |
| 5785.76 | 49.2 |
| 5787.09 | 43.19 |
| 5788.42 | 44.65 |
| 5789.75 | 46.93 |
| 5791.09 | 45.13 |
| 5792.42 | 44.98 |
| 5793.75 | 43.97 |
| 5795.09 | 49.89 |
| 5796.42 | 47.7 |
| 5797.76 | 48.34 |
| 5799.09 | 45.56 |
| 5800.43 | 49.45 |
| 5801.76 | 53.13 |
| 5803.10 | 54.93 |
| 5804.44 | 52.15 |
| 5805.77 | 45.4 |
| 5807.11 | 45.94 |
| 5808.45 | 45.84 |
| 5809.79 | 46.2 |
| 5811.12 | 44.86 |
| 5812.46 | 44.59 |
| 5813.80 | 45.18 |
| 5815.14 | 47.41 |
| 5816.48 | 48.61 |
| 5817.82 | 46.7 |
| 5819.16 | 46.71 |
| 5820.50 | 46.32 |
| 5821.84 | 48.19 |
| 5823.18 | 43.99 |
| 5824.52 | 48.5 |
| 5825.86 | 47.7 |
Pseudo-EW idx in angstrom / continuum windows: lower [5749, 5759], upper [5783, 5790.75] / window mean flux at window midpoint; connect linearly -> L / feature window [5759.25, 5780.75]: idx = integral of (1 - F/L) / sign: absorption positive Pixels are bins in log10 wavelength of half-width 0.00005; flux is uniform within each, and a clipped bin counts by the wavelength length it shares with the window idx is -0.5 angstrom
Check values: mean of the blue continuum 46.3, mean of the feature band 46.7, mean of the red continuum 45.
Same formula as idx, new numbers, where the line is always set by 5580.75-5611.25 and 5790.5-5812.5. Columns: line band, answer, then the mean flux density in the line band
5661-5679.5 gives -0.52 angstrom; 46.3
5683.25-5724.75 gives 1.20 angstrom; 44.4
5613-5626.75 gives 0.08 angstrom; 43.7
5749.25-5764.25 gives 0.23 angstrom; 46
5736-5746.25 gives -0.14 angstrom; 47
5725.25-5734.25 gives 0.00 angstrom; 46.2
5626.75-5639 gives 0.25 angstrom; 43.4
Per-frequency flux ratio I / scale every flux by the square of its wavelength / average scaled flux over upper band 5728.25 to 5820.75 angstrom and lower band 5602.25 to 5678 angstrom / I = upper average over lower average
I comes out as 1.1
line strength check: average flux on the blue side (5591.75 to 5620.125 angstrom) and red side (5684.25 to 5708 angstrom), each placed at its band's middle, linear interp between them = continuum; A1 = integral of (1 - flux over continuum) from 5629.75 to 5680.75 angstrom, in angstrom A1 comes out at -0.68 angstrom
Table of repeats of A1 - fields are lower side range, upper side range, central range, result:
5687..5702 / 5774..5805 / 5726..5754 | -0.4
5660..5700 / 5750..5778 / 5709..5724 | 0.5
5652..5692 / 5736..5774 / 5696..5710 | 0.7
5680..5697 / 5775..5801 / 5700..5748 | -0.1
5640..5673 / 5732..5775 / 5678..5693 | 0.3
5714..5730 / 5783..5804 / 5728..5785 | 0.2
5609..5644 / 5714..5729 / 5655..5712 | 0.8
